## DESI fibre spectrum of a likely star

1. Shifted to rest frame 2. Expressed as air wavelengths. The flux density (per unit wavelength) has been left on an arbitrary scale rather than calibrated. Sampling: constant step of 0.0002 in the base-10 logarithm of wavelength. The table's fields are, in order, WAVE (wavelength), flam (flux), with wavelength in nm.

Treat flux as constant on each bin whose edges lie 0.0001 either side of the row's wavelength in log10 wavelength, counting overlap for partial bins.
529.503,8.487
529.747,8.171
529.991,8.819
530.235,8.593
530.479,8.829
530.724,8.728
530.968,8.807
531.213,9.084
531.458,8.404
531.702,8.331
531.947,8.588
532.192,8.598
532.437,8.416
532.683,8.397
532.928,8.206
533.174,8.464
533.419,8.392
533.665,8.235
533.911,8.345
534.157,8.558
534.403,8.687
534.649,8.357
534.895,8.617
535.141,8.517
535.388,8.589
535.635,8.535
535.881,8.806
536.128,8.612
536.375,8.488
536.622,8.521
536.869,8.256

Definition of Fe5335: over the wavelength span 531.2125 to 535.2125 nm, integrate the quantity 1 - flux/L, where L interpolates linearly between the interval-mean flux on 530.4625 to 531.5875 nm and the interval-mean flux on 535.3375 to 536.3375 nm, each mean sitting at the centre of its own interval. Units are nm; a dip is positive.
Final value 0.11 nm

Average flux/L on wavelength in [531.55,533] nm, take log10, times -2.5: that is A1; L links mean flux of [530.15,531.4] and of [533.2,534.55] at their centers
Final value 0.02 mag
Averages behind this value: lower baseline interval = 8.79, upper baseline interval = 8.44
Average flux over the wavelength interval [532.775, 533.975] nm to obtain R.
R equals 8.33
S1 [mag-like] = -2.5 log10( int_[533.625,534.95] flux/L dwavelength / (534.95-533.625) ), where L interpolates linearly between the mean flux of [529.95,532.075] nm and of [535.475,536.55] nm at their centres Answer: 0.020 mag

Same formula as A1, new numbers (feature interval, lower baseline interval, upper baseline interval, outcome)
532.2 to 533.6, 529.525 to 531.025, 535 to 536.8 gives 0.03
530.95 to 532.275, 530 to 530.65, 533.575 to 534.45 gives 0.00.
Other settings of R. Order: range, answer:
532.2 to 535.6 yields 8.45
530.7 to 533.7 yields 8.51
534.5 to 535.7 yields 8.53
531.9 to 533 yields 8.44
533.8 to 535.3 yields 8.52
